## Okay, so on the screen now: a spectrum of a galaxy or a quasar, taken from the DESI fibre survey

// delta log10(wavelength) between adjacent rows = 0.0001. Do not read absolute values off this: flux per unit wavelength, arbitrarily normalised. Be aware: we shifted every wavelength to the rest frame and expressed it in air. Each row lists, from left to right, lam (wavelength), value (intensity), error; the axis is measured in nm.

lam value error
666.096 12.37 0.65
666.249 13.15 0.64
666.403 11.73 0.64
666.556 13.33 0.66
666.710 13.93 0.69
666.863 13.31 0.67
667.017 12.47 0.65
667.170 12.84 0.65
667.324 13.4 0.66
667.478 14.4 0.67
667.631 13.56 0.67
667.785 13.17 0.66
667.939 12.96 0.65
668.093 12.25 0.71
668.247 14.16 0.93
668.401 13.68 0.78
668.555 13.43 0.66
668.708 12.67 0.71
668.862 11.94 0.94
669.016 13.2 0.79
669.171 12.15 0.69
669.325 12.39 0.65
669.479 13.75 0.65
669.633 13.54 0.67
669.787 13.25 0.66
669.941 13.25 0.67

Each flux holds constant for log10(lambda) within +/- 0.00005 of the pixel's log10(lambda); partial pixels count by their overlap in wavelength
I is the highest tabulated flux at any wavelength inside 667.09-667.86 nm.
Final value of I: 14.4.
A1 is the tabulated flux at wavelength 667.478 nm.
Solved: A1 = 14.4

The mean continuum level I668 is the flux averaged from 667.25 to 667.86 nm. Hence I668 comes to 13.6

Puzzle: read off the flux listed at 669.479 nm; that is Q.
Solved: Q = 13.75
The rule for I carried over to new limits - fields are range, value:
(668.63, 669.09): 13.2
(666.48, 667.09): 13.93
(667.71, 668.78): 14.16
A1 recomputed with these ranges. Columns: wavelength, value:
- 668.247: 14.16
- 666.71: 13.93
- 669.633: 13.54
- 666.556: 13.33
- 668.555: 13.43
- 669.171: 12.15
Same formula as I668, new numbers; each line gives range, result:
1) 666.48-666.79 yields 13.6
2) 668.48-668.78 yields 13.1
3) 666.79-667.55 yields 13.3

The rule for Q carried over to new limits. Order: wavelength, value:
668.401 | 13.68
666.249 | 13.15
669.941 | 13.25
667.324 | 13.4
